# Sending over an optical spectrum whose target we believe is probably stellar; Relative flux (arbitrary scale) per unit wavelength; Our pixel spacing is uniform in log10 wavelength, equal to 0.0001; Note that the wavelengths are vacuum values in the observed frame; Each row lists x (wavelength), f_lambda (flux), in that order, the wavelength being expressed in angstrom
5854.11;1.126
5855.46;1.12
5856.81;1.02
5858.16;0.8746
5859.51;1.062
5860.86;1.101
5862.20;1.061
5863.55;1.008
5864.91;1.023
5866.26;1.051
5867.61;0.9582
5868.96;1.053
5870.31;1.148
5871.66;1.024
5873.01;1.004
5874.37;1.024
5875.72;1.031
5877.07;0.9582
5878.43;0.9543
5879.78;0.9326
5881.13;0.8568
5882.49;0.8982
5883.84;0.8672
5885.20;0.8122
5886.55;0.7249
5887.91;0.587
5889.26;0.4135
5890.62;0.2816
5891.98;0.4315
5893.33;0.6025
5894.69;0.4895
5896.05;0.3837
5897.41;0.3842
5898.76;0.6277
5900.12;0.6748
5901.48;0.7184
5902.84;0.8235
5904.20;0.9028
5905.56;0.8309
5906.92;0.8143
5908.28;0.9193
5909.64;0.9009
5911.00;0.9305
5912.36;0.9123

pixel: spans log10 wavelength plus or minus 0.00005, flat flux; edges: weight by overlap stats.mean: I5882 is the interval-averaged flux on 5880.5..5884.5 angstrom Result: 0.874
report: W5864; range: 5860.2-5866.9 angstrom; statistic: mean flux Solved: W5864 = 1.05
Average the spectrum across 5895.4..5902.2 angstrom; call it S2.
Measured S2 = 0.56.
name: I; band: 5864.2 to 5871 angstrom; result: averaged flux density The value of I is 1.05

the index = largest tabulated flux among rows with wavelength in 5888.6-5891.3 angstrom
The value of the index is 0.4135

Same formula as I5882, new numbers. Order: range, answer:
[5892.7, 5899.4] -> 0.496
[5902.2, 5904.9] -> 0.863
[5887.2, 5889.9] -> 0.504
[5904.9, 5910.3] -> 0.866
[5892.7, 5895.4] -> 0.542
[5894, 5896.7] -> 0.437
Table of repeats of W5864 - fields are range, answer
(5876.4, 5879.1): 0.954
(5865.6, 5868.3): 1.01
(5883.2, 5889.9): 0.682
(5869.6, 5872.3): 1.09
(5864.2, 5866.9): 1.03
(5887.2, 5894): 0.464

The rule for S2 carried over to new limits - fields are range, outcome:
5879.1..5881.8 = 0.898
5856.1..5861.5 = 1.01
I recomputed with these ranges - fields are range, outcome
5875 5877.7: 0.998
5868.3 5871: 1.1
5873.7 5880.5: 0.98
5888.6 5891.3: 0.346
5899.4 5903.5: 0.737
